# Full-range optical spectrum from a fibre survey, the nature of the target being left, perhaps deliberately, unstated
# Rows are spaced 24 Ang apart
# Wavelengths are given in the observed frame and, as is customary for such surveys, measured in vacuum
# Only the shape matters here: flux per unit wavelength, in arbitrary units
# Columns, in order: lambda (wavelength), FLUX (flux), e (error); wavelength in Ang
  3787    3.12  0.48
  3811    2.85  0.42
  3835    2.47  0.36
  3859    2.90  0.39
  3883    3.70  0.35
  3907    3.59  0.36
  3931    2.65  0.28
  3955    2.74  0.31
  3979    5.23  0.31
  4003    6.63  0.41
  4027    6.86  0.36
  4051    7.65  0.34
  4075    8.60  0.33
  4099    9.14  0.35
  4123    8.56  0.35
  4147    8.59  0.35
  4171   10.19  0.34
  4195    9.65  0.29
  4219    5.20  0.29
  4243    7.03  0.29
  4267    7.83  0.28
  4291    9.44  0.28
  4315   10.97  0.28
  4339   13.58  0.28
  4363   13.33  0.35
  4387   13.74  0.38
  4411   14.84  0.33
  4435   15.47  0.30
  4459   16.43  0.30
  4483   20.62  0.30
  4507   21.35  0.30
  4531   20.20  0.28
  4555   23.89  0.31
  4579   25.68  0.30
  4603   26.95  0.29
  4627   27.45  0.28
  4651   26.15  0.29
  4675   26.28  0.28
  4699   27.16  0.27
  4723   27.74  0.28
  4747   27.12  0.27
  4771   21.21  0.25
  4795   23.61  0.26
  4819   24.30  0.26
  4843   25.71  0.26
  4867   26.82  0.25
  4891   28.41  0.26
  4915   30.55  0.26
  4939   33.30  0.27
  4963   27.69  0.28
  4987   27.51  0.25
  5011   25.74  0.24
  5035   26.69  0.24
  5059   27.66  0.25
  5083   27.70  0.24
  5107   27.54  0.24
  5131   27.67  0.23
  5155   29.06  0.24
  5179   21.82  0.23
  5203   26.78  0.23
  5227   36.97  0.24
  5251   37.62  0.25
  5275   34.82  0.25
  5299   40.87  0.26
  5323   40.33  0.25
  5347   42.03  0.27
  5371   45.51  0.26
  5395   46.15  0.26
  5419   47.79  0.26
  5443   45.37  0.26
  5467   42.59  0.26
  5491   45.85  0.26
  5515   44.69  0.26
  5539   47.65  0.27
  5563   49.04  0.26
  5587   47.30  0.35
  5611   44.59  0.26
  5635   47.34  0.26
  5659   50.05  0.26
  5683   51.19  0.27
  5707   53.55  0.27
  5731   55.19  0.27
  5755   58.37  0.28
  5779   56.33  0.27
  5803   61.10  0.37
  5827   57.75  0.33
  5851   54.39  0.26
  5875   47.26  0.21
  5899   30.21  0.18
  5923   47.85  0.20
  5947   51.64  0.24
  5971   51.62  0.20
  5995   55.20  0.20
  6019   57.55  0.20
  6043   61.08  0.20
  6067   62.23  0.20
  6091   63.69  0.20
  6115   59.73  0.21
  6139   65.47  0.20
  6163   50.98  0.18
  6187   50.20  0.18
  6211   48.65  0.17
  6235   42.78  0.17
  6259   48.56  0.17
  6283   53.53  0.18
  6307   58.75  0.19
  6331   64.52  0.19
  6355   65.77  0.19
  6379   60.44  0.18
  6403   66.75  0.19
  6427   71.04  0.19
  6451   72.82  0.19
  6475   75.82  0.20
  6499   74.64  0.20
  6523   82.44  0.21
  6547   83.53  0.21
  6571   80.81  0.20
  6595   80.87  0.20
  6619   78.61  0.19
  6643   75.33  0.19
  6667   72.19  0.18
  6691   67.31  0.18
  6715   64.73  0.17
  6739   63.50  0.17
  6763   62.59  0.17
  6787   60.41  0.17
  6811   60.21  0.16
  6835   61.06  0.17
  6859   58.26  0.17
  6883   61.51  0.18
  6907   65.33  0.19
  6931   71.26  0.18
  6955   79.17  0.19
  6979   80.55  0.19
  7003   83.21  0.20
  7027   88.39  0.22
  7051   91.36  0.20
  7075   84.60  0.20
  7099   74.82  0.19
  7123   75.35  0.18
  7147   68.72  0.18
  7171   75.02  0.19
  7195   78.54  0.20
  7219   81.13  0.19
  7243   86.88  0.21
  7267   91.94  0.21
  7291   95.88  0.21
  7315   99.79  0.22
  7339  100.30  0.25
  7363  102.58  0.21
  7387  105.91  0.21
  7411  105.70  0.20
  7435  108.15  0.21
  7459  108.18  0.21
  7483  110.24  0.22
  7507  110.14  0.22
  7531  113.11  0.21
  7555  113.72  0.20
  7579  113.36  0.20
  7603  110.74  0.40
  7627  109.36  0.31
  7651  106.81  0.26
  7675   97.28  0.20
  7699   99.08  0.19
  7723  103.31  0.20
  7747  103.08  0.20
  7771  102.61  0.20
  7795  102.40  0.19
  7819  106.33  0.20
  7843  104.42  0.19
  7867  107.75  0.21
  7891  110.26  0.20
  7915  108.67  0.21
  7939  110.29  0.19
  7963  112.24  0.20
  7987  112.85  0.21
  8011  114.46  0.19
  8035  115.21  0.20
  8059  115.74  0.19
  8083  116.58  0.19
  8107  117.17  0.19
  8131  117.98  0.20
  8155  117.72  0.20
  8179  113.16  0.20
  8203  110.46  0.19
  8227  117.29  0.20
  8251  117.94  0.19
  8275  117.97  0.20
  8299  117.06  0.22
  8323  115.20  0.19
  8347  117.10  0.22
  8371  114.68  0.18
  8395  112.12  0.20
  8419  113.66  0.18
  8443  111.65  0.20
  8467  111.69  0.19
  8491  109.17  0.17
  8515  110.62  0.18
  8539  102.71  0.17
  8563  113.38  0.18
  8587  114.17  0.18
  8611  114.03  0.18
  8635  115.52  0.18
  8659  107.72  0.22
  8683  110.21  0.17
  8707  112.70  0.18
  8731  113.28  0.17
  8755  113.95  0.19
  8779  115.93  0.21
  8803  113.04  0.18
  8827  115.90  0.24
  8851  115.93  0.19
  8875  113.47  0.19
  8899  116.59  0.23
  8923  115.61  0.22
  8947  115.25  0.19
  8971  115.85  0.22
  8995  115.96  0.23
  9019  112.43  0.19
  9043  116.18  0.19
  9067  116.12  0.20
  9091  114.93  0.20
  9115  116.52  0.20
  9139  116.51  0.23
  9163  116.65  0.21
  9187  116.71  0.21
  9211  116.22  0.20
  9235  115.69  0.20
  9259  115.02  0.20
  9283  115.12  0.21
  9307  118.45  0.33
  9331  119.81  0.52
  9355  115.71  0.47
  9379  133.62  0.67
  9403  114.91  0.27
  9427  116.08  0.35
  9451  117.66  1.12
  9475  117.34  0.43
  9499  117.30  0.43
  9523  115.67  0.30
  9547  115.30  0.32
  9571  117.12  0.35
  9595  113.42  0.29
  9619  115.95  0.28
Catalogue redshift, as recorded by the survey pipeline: 0.000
